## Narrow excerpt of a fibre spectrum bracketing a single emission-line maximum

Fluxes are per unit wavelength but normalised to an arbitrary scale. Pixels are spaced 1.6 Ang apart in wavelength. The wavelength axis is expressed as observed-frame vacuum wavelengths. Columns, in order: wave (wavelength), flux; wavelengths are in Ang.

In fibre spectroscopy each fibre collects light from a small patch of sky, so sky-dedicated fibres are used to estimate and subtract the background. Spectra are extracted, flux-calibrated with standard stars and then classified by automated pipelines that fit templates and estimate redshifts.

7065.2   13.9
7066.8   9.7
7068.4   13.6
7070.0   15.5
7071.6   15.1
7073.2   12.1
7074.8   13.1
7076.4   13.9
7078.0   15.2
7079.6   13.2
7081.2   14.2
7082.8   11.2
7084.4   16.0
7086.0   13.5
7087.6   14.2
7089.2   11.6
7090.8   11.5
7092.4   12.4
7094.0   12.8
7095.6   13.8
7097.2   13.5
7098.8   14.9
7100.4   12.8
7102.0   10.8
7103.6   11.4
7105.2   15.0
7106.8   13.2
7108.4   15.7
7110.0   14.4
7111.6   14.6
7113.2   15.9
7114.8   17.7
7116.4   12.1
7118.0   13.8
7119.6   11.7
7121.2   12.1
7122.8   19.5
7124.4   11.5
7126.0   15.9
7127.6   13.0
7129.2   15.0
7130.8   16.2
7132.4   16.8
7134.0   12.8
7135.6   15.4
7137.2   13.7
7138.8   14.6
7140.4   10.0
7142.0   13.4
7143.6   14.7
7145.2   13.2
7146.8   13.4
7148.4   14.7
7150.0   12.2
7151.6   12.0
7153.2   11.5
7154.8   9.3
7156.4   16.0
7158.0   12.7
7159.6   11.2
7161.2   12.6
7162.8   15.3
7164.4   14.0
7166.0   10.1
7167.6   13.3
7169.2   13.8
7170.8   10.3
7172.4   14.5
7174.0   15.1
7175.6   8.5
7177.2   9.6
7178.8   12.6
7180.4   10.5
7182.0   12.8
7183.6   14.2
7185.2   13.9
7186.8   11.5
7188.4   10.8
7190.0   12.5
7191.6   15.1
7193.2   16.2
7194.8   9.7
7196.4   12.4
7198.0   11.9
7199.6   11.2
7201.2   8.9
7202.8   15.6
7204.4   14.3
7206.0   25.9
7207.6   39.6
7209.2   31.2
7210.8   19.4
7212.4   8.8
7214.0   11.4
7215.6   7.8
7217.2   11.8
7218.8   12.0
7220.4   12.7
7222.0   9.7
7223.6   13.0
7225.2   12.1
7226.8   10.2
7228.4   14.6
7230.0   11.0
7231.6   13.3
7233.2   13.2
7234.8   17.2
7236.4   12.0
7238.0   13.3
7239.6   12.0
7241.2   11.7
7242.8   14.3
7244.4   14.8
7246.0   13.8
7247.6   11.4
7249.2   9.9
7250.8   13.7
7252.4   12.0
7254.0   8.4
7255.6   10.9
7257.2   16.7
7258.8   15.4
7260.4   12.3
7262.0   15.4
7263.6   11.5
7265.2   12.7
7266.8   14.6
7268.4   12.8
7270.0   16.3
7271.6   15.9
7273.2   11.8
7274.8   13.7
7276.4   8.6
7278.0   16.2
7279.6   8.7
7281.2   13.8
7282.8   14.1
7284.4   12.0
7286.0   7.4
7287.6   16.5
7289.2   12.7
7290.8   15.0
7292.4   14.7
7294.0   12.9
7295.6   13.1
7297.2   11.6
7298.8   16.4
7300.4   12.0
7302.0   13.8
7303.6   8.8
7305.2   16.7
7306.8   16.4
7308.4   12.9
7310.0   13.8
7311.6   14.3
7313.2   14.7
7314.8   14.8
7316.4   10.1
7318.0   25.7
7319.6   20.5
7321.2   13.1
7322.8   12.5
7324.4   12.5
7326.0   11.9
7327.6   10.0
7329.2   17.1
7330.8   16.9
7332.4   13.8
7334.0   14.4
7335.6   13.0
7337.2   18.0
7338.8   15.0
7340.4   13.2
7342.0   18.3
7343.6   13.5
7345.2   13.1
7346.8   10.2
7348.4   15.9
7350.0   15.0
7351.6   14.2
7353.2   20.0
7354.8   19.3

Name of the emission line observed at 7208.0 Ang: Hbeta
